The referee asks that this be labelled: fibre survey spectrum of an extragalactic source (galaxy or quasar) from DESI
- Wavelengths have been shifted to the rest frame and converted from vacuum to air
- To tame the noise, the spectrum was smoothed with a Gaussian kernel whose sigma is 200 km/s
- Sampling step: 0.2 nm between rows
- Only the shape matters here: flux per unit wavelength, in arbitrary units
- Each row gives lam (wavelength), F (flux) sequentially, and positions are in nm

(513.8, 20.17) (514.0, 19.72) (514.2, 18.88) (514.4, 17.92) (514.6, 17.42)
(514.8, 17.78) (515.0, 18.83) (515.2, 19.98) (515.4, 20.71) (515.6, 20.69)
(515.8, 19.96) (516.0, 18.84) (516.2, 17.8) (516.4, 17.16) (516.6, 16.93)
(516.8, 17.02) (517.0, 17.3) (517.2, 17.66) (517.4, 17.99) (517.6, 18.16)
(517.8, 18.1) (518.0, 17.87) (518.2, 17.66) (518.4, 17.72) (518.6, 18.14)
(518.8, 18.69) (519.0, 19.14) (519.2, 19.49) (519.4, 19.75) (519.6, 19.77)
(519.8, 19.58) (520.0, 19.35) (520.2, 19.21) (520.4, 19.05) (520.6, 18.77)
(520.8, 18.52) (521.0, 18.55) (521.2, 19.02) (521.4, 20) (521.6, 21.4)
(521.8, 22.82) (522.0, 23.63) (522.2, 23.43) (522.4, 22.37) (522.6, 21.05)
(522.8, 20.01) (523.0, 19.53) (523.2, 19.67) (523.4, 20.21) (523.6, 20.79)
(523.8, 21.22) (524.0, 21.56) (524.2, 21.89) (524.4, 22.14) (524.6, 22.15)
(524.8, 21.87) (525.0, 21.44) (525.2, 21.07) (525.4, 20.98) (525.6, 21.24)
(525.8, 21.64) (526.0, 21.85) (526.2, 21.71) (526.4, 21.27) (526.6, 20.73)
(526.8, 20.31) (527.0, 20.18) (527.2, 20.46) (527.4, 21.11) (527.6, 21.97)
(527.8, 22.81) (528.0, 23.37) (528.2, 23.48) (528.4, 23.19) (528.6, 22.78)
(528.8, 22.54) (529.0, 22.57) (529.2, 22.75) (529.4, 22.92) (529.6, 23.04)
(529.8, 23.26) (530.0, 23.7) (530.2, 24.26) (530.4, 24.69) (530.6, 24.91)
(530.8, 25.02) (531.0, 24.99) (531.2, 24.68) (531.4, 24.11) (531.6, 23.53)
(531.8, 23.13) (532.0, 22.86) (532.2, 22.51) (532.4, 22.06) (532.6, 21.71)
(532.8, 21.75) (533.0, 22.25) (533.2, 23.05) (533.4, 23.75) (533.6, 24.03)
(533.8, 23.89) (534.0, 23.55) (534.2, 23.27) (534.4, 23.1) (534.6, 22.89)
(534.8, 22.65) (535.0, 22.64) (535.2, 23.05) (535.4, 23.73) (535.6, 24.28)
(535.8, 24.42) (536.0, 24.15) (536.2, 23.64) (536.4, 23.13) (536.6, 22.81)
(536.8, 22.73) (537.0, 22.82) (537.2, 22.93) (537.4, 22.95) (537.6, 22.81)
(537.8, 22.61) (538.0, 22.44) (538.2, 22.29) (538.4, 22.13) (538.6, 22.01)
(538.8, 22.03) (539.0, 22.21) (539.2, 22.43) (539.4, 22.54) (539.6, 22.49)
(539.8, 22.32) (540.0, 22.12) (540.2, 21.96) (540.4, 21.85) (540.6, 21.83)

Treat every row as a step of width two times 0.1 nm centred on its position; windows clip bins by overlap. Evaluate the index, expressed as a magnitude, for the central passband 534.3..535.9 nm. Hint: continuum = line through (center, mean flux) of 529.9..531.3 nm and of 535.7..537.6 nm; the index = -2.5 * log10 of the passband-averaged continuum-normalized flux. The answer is 0.01 mag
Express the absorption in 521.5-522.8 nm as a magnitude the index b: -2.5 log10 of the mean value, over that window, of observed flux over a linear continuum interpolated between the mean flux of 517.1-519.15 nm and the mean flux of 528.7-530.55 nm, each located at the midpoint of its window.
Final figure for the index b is -0.12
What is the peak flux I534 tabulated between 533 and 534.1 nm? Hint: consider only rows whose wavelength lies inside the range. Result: 24.03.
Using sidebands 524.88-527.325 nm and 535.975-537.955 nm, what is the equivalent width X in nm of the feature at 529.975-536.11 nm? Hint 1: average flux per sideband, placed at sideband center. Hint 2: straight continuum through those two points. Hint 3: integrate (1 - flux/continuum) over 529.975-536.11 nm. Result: -0.33 nm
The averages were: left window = 21.1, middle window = 23.5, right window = 23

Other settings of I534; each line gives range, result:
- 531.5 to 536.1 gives 24.42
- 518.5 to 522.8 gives 23.63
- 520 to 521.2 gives 19.35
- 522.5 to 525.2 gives 22.15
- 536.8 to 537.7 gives 22.95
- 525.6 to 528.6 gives 23.48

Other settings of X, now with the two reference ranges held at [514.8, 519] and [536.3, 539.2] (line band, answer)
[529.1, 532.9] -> -0.41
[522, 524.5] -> -0.21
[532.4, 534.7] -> -0.13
